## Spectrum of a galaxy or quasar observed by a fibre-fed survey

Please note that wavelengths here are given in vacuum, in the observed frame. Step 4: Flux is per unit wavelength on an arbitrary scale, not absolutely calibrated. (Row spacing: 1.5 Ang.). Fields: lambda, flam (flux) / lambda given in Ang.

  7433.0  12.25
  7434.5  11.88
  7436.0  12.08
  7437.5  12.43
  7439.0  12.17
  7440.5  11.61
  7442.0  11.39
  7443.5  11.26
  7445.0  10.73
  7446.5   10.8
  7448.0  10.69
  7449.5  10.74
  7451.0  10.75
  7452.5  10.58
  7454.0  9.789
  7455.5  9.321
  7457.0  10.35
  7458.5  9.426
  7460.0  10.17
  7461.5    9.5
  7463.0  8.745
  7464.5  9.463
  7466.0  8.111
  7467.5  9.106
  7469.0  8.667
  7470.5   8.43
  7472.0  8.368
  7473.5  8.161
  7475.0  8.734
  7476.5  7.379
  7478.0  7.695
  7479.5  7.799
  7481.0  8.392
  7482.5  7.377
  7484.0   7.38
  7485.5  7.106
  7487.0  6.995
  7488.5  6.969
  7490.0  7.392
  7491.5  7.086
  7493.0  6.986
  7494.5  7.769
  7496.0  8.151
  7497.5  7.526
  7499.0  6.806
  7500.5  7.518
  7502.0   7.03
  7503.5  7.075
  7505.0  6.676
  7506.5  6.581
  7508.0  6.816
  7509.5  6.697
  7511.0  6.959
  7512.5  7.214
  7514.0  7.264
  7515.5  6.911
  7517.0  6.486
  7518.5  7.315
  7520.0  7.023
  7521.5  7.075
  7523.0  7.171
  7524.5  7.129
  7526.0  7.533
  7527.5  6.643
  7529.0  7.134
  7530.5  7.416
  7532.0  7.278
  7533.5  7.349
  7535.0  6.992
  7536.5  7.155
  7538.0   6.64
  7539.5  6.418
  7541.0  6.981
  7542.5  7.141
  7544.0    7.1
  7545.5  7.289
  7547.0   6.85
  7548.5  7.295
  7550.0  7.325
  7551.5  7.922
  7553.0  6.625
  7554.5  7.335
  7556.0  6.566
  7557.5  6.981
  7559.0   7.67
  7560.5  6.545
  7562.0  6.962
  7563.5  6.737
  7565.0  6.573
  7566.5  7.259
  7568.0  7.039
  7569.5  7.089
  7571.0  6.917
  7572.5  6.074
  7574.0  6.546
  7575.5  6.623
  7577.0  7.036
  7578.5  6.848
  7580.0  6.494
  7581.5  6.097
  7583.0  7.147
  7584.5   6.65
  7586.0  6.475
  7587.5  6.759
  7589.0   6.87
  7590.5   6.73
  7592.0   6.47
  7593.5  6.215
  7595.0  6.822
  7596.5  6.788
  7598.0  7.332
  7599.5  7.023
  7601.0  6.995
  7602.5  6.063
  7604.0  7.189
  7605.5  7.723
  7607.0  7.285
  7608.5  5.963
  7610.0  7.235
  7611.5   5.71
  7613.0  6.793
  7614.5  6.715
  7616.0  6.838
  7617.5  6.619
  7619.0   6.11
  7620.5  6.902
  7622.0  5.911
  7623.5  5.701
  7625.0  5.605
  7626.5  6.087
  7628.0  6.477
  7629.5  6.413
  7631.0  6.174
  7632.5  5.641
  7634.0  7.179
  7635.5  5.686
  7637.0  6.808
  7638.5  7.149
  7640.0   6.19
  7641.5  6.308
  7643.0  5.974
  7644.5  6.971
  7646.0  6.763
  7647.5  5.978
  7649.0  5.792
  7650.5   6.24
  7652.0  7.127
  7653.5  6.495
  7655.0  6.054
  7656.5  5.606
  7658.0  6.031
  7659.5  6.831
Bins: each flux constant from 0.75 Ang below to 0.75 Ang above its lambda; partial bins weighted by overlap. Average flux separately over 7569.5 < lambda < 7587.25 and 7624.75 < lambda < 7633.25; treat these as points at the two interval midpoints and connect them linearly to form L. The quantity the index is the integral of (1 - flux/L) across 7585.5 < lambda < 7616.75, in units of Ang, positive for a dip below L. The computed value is -1.8 Ang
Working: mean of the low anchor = 6.65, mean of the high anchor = 6.09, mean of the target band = 6.76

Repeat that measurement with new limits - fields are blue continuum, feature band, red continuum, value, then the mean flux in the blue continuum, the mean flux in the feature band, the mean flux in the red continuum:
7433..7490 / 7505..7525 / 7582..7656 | 3.6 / 9.48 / 6.96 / 6.53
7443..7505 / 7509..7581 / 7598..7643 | 5.4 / 8.56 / 6.99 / 6.5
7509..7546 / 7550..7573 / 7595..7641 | -0.4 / 7.05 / 6.97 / 6.55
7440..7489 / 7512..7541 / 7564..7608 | 3.2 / 9.15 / 7.06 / 6.79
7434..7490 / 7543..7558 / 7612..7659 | 1.4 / 9.44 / 7.13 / 6.33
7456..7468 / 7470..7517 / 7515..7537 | 5.0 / 9.36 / 7.37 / 7.11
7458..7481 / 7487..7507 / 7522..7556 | 2.1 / 8.63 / 7.2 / 7.11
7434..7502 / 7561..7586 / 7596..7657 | 2.0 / 9.07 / 6.75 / 6.48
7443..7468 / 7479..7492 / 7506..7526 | 1.7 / 9.97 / 7.39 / 7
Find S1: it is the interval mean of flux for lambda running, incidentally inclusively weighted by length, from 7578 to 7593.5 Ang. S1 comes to 6.63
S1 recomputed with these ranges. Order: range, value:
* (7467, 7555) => 7.31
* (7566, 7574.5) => 6.82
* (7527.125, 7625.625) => 6.81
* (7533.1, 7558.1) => 7.05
